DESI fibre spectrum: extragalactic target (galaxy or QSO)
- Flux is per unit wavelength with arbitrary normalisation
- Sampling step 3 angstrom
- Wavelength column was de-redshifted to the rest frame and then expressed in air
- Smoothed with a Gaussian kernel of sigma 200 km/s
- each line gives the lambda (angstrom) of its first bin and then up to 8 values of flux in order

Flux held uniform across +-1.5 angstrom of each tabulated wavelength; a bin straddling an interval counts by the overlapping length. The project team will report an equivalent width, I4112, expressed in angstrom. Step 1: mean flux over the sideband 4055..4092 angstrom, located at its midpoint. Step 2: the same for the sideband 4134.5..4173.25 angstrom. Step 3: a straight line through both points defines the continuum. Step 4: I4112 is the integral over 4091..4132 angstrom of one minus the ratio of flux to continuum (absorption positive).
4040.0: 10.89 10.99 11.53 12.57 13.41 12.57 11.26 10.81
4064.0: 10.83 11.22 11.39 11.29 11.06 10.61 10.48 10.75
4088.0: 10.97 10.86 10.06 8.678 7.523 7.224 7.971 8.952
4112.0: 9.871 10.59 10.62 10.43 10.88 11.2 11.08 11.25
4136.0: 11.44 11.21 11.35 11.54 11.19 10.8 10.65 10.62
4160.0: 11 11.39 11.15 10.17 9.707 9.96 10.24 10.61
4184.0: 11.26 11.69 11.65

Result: 4.86 angstrom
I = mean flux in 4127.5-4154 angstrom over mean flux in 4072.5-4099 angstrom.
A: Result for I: 1.1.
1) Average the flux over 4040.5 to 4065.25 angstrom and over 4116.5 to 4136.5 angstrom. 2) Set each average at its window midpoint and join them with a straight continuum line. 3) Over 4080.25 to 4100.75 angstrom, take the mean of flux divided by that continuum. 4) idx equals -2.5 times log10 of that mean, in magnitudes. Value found 0.14 mag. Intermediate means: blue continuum 11.7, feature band 10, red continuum 11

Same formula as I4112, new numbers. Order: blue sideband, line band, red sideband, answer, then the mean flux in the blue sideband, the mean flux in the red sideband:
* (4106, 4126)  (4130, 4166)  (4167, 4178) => -3.8 angstrom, 10.1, 10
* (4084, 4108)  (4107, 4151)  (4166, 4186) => -4.9 angstrom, 9.22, 10.4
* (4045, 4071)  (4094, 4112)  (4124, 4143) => 4.8 angstrom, 11.7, 11.2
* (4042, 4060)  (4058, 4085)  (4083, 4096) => 0.7 angstrom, 12.1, 10.6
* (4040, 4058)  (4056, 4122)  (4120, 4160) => 8.2 angstrom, 12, 11.1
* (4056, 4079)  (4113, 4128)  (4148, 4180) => 0.2 angstrom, 11.1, 10.6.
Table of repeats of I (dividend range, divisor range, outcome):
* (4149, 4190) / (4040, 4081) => 0.94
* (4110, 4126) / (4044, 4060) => 0.86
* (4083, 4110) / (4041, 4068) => 0.79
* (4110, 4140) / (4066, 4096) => 1.00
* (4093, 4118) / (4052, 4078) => 0.78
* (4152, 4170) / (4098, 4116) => 1.26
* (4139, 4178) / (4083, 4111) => 1.17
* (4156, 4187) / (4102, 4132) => 1.07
